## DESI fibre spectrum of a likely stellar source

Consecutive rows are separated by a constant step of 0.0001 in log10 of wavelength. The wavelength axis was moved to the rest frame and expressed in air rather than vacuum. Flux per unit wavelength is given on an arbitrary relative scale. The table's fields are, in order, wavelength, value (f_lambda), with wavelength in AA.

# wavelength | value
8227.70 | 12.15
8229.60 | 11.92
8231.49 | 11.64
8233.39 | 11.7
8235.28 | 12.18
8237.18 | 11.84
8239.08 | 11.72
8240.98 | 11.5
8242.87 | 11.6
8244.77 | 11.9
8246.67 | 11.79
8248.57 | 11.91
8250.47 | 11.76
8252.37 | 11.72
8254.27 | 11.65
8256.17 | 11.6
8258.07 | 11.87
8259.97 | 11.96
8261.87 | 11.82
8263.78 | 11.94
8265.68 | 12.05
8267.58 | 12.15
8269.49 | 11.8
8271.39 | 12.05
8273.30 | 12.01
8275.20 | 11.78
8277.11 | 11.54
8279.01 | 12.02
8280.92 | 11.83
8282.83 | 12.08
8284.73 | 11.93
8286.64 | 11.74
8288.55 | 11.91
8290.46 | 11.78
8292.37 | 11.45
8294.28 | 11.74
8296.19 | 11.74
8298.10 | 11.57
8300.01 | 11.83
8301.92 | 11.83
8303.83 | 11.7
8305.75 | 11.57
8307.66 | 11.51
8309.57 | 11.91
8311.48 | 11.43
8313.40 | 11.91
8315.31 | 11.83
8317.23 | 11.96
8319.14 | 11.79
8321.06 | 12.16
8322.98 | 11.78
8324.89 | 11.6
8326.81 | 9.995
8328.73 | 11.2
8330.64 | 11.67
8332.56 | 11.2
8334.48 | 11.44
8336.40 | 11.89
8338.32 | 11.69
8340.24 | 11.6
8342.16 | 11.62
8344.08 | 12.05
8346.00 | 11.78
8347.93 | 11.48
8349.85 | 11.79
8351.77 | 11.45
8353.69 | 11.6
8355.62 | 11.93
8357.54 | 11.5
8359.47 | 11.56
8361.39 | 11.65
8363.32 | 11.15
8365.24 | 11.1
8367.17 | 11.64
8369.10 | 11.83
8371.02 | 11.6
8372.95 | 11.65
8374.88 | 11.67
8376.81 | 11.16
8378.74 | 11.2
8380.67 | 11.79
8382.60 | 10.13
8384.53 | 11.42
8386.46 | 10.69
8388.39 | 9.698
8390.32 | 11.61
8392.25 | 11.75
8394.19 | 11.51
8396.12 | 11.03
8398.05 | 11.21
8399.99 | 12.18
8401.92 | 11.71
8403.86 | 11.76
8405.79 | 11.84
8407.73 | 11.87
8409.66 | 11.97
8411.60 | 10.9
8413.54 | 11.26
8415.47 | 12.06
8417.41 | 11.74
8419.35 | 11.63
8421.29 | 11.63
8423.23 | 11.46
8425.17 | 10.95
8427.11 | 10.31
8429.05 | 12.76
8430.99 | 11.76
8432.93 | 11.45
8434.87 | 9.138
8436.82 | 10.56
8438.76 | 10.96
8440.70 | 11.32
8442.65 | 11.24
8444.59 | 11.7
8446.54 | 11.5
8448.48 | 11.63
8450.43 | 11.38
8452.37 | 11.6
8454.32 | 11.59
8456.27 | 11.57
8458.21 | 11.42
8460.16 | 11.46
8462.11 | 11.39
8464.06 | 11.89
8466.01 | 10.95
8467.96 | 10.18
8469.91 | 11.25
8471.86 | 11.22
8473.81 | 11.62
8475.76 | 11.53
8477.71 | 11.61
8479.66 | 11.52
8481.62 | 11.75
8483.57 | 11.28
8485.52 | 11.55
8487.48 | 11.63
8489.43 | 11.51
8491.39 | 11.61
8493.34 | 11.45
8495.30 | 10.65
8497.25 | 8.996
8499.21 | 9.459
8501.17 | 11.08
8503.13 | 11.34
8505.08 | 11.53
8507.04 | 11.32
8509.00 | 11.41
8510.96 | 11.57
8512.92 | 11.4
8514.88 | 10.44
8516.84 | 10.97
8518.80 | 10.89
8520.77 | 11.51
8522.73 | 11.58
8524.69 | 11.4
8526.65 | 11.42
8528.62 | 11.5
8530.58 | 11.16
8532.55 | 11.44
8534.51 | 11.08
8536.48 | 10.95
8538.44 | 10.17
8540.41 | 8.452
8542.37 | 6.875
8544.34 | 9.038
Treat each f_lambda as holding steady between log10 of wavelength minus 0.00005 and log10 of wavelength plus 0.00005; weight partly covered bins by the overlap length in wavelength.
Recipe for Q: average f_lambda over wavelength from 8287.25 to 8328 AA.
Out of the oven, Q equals 11.7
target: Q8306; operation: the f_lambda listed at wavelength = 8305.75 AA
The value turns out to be 11.57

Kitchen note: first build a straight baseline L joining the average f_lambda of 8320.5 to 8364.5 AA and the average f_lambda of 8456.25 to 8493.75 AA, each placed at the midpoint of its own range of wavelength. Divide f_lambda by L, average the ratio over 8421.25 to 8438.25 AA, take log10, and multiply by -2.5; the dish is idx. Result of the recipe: 0.04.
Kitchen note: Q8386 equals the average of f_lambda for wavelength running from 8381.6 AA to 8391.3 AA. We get 10.7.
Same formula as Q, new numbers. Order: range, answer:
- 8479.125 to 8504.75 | 11.1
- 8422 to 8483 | 11.3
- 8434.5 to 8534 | 11.2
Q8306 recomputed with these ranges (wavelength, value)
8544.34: 9.038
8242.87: 11.6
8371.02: 11.6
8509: 11.41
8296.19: 11.74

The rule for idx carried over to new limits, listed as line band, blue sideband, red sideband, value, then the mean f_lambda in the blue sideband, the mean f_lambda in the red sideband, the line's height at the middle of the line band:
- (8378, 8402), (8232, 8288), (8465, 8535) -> 0.03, 11.8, 11.2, 11.5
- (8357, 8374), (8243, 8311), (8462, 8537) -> 0.00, 11.8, 11.2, 11.6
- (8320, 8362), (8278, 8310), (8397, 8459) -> 0.01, 11.8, 11.4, 11.7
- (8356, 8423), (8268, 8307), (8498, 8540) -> 0.00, 11.8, 11.1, 11.5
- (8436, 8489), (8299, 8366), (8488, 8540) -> -0.02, 11.6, 11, 11.2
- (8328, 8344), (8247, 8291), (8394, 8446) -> 0.01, 11.9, 11.4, 11.7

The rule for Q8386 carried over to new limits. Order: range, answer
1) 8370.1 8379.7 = 11.4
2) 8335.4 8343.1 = 11.7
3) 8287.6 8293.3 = 11.7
